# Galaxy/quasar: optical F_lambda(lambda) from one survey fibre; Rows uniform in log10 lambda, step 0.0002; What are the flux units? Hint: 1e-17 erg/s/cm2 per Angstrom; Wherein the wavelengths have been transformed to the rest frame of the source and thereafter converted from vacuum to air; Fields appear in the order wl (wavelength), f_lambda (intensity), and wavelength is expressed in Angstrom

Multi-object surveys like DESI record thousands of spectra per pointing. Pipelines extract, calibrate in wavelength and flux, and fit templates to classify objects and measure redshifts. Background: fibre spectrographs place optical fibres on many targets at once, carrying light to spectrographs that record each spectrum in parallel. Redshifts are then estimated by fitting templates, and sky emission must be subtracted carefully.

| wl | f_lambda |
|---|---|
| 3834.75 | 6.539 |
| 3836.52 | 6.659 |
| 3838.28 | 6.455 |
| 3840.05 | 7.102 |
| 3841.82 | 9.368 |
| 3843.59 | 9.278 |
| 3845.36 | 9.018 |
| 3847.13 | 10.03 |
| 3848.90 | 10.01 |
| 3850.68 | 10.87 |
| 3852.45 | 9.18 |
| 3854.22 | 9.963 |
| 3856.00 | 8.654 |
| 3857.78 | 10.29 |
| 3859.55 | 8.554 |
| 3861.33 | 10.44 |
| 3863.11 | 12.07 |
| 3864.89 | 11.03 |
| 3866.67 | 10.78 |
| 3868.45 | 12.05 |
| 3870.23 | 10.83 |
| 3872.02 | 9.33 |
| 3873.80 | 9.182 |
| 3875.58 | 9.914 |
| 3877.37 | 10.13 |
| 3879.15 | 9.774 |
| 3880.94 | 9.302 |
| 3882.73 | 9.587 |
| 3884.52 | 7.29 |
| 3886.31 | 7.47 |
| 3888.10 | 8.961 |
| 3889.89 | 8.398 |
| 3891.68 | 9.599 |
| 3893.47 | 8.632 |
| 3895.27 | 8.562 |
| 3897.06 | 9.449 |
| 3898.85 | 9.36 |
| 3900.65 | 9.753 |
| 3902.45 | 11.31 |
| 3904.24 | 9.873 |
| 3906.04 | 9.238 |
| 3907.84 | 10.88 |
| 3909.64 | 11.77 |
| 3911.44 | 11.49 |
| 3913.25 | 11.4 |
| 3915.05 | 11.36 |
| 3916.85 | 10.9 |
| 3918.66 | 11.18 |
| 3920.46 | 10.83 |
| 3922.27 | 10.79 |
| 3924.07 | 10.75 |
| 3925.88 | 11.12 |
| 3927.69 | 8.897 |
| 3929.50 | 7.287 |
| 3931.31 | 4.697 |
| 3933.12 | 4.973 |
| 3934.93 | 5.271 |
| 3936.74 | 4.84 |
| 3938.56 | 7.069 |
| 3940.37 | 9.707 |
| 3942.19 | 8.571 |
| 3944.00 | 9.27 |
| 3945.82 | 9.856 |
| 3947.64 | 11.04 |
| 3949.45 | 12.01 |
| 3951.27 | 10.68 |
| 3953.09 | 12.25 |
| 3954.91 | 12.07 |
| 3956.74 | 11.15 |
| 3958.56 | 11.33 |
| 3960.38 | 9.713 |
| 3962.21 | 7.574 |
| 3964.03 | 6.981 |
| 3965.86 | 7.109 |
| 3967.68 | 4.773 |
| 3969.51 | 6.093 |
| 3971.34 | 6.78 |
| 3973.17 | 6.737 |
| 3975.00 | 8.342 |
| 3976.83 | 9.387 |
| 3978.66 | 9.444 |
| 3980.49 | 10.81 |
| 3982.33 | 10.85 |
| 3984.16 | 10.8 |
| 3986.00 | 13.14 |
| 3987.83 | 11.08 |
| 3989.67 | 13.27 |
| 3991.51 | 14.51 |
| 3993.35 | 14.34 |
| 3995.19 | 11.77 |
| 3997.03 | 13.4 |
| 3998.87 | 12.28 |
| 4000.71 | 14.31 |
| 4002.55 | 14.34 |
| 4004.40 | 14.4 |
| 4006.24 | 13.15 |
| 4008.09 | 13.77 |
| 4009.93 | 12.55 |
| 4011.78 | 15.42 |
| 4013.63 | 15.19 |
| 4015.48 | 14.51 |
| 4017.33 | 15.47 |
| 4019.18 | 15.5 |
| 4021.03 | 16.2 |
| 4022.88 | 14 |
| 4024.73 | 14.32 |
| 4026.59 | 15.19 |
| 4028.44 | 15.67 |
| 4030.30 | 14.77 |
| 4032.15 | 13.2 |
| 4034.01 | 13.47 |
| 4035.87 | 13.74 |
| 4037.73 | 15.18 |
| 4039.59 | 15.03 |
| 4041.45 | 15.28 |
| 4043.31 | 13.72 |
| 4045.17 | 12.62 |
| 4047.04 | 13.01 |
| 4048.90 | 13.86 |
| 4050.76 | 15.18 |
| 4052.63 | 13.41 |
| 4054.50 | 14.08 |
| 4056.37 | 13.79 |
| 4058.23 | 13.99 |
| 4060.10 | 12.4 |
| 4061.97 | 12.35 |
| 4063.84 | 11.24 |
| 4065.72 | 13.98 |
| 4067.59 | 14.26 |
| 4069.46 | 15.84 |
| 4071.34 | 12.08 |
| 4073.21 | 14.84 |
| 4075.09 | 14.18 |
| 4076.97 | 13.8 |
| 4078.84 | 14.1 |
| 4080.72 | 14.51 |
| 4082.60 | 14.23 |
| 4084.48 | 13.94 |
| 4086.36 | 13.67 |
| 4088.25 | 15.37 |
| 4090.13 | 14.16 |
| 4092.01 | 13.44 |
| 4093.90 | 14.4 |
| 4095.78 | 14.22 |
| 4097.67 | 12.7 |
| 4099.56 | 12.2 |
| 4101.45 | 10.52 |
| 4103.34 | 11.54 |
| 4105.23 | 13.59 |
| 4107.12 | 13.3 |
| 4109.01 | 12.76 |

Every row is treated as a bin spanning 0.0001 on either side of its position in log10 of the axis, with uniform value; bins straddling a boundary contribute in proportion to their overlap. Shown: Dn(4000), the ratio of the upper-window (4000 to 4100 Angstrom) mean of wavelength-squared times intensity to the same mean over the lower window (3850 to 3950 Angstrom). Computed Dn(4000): 1.59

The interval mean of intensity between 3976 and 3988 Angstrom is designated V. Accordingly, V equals 10.8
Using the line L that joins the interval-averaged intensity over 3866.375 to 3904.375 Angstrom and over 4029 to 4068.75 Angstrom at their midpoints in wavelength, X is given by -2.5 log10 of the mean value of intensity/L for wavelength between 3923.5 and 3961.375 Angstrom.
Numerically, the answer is 0.20 mag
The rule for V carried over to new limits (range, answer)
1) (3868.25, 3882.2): 9.95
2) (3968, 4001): 10.8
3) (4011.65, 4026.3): 15.1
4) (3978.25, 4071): 13.7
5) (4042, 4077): 13.6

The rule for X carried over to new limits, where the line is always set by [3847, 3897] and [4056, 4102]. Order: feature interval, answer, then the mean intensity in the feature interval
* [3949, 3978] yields 0.27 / 8.89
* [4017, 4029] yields -0.21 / 15.2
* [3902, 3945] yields 0.14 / 9.29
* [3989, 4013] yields -0.13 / 13.7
